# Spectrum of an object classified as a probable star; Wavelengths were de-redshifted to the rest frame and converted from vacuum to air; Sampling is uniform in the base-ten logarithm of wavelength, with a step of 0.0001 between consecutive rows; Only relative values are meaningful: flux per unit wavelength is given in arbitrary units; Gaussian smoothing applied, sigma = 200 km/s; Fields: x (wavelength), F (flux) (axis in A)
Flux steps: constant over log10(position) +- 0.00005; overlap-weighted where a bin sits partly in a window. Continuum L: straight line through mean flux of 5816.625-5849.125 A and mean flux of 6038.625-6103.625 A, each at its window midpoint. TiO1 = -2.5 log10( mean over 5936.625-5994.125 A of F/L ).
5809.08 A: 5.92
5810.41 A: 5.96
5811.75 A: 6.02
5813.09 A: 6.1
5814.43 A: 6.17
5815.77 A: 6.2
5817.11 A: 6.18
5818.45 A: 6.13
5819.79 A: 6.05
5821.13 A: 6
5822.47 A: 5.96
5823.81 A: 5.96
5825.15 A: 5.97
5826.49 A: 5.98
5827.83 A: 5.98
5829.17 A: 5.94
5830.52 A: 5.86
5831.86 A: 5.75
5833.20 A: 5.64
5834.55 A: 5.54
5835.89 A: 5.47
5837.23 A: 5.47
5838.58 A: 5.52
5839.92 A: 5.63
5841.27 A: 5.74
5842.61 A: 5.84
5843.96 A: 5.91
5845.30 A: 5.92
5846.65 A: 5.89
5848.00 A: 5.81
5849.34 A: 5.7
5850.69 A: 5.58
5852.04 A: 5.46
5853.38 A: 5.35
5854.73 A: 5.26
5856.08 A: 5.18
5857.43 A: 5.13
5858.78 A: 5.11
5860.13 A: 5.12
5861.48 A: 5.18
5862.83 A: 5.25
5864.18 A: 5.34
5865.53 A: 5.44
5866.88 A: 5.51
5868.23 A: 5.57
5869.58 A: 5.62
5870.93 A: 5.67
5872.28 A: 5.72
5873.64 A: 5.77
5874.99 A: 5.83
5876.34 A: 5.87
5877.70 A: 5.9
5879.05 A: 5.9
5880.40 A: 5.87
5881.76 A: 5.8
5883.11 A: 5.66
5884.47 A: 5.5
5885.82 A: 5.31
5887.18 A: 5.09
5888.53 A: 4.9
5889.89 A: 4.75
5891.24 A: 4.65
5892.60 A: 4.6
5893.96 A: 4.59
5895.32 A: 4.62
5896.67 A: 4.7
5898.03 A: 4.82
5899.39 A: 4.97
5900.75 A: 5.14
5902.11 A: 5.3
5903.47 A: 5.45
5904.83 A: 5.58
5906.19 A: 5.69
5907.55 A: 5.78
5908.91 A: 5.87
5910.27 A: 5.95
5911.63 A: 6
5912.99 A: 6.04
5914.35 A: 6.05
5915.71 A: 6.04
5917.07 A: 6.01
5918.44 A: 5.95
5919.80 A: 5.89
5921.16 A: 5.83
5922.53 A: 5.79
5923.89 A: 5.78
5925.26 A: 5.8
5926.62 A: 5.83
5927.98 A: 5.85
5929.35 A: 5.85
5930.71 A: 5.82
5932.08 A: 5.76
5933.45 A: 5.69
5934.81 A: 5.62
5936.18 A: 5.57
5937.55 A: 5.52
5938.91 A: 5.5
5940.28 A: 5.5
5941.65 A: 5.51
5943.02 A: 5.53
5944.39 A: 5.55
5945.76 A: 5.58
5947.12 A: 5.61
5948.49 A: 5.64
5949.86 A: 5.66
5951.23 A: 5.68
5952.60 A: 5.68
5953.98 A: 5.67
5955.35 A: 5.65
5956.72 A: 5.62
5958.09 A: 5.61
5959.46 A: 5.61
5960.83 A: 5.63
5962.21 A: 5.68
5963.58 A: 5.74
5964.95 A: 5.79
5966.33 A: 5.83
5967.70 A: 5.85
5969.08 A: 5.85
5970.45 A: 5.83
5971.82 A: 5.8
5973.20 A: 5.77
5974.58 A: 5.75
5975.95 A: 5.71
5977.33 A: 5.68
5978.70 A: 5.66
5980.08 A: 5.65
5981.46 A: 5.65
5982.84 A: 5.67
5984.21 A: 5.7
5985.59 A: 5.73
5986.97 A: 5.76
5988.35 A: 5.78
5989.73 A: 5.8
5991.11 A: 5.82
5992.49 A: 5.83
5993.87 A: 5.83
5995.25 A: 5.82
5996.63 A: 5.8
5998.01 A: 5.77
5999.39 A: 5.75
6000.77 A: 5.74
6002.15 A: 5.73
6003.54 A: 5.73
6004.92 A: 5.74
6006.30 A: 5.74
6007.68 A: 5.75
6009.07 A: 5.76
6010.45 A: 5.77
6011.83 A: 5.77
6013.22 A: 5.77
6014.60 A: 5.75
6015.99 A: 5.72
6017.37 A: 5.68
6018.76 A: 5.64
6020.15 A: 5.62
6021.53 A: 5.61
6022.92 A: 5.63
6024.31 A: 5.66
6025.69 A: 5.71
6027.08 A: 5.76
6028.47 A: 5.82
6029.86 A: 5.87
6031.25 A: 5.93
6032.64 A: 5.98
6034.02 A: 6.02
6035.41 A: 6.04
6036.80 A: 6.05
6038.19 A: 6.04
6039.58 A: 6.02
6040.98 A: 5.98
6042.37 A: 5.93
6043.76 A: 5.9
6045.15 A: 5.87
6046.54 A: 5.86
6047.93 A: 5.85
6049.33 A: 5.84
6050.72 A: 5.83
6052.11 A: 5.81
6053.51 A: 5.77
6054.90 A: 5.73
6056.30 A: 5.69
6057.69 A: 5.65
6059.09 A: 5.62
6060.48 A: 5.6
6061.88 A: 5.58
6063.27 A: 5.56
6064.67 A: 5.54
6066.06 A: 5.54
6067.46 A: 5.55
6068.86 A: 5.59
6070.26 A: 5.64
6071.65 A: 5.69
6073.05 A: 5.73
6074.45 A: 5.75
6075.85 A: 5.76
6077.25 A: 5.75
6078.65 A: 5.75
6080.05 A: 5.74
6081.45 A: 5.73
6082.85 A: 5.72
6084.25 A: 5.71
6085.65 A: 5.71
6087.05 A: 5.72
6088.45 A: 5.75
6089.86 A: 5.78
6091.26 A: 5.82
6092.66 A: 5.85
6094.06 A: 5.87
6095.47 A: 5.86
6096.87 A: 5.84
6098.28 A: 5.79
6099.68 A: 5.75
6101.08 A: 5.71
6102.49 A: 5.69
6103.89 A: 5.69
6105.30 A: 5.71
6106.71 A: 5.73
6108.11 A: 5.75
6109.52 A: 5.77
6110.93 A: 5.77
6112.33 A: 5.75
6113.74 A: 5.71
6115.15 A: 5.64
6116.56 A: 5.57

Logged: 0.02 mag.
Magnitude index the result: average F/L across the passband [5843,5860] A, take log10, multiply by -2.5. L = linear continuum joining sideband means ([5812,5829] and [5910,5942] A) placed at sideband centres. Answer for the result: 0.09 mag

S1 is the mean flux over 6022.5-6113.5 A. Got 5.77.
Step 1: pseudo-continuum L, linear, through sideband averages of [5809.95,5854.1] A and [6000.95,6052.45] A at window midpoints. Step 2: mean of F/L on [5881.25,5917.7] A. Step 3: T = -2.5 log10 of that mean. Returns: 0.09 mag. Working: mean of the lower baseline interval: 5.84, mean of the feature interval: 5.36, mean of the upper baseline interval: 5.82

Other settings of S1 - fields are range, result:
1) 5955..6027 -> 5.73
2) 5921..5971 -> 5.69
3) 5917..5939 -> 5.77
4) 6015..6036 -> 5.78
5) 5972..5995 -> 5.74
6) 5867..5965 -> 5.58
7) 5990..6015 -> 5.77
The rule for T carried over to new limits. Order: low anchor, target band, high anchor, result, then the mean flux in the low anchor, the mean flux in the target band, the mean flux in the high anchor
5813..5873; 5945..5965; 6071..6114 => 0.011 mag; 5.68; 5.65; 5.75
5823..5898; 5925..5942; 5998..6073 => -0.015 mag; 5.49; 5.68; 5.76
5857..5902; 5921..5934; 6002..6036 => -0.065 mag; 5.3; 5.8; 5.77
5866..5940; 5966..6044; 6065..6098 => -0.025 mag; 5.56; 5.79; 5.73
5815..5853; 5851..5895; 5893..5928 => 0.065 mag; 5.82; 5.37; 5.58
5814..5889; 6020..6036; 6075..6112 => -0.015 mag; 5.66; 5.81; 5.76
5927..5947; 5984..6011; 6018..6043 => 0.001 mag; 5.64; 5.77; 5.85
